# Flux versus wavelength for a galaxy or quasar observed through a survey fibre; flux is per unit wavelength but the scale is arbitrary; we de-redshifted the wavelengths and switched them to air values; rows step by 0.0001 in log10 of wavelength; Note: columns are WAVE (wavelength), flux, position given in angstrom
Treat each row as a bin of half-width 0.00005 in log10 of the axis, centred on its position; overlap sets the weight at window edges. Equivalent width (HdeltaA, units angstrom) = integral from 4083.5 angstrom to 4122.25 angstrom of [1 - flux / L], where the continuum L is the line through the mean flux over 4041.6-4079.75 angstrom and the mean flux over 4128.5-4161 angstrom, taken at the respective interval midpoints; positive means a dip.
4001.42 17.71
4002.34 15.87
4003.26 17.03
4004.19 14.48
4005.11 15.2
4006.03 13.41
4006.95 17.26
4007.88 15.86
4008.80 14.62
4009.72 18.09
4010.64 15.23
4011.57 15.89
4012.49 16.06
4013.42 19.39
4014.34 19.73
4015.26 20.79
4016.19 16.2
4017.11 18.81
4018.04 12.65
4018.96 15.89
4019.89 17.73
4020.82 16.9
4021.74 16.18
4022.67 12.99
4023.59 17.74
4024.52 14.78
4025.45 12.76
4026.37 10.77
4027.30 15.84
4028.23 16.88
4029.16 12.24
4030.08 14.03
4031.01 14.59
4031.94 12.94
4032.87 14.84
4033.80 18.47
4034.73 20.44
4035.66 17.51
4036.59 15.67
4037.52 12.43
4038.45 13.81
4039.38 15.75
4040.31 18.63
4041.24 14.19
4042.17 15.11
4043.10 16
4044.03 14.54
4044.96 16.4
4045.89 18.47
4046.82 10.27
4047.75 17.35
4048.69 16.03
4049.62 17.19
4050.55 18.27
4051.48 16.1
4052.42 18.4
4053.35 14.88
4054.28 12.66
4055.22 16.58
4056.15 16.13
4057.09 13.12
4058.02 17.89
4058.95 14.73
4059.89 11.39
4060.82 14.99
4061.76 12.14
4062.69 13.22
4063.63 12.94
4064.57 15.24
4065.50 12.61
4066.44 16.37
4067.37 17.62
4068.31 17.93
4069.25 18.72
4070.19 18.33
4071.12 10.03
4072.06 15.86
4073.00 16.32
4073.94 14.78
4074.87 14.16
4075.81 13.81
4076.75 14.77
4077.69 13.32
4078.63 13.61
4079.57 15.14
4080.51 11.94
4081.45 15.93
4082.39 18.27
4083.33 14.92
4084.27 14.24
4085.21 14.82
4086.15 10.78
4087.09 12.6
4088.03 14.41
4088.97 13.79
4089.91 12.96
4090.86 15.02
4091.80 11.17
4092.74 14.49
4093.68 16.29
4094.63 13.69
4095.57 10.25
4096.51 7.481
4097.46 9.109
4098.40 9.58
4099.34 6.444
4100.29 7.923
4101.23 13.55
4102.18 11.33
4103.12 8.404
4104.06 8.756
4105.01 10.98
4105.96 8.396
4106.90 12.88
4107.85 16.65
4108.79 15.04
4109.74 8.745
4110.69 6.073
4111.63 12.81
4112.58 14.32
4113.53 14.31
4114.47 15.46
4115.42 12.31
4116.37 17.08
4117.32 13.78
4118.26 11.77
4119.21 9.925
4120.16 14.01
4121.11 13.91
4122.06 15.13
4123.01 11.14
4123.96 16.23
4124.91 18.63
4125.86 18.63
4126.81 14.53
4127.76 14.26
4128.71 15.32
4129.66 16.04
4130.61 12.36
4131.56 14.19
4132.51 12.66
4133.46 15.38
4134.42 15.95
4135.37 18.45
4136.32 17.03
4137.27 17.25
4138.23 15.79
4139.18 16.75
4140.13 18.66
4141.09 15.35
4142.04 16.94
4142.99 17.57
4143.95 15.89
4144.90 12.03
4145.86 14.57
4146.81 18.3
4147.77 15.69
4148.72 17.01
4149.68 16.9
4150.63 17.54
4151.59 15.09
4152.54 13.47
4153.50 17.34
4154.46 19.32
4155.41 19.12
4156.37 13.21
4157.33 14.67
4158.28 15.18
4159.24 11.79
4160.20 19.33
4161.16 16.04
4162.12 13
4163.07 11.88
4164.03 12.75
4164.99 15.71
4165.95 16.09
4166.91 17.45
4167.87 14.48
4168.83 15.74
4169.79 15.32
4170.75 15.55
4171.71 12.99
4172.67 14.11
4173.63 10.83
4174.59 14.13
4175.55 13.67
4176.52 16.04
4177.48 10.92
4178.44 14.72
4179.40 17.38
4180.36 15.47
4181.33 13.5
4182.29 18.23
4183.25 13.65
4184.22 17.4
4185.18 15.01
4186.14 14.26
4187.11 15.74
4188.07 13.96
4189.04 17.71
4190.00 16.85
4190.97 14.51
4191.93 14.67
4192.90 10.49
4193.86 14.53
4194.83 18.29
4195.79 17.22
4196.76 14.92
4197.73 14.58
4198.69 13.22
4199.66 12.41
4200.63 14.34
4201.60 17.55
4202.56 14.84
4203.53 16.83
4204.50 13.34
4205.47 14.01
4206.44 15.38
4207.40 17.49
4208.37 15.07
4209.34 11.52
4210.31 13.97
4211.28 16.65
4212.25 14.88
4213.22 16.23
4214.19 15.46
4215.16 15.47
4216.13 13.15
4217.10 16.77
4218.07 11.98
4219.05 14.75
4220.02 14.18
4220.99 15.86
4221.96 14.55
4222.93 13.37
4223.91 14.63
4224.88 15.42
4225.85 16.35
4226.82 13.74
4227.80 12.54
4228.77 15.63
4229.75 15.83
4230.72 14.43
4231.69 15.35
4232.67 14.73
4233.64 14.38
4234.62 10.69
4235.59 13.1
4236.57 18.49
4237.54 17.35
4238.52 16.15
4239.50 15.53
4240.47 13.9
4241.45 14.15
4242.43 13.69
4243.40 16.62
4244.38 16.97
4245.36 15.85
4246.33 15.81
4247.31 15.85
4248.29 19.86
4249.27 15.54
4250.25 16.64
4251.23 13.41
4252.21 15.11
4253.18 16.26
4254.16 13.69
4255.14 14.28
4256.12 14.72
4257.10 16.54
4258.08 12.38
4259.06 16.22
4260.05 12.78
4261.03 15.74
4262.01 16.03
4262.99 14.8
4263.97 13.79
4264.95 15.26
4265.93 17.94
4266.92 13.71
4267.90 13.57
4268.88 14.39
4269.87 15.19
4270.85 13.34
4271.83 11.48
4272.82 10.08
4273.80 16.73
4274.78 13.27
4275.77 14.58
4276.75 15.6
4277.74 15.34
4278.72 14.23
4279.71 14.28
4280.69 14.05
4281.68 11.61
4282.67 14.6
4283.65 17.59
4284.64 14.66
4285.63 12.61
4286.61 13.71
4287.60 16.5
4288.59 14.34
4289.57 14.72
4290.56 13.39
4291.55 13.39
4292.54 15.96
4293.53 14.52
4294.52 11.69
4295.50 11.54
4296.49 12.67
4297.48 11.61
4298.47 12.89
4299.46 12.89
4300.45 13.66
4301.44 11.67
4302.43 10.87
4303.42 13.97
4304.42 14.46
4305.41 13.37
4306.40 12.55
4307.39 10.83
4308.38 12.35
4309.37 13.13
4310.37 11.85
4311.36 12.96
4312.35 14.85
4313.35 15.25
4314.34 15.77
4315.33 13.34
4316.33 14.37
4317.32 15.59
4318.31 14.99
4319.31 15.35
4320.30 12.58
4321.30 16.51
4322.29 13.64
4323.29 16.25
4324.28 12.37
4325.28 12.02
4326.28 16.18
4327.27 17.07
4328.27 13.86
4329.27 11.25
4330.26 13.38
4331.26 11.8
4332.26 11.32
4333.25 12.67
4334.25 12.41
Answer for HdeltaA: 8.4 angstrom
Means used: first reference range 15.2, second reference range 16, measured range 12.2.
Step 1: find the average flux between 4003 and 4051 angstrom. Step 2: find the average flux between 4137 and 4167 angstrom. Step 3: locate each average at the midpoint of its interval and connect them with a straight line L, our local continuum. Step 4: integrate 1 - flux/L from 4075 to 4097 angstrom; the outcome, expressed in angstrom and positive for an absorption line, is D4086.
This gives 3.0 angstrom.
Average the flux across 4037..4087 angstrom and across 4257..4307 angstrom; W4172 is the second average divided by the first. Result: 0.93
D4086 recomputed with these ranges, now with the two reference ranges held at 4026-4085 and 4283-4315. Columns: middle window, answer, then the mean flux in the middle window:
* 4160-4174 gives -0.3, 14.7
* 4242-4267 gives -2.8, 15.4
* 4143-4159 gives -1.5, 15.9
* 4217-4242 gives -1.3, 14.7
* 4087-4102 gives 3.2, 11.8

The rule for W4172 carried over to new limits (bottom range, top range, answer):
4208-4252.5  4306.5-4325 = 0.93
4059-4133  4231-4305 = 1.07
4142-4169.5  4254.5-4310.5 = 0.89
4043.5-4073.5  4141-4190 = 0.99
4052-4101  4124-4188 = 1.11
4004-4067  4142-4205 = 0.98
